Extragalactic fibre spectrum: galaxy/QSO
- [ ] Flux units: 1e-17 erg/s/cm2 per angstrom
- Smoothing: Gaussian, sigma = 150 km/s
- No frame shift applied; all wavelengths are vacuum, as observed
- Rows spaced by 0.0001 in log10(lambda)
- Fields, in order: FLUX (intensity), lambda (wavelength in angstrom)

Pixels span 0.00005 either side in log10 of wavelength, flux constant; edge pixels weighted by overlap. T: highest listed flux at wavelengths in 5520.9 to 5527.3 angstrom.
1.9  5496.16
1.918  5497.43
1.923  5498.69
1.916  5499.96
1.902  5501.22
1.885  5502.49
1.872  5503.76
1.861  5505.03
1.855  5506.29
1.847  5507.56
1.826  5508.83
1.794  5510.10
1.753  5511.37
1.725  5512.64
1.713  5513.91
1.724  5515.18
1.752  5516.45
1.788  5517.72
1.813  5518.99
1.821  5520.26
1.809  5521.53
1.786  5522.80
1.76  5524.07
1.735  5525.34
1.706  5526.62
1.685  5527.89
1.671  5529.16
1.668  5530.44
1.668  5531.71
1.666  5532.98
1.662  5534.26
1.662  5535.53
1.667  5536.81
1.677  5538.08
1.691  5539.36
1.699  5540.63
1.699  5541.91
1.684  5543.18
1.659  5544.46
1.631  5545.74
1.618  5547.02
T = 1.809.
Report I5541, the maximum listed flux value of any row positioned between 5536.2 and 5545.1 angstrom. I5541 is 1.699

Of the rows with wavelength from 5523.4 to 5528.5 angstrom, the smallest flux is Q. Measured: 1.685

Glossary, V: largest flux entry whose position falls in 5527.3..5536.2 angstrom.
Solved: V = 1.685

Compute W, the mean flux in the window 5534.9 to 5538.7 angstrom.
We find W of 1.67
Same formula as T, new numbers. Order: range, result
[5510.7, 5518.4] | 1.788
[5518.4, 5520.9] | 1.821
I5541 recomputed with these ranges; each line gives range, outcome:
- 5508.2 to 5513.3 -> 1.826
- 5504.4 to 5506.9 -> 1.861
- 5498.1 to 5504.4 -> 1.923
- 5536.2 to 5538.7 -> 1.677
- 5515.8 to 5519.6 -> 1.813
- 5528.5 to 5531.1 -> 1.671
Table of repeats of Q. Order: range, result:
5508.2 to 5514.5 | 1.713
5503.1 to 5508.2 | 1.847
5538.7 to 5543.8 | 1.684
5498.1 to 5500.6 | 1.916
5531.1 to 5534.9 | 1.662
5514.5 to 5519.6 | 1.724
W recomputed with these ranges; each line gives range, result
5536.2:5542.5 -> 1.69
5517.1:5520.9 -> 1.81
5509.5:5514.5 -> 1.75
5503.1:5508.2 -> 1.86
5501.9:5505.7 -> 1.87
